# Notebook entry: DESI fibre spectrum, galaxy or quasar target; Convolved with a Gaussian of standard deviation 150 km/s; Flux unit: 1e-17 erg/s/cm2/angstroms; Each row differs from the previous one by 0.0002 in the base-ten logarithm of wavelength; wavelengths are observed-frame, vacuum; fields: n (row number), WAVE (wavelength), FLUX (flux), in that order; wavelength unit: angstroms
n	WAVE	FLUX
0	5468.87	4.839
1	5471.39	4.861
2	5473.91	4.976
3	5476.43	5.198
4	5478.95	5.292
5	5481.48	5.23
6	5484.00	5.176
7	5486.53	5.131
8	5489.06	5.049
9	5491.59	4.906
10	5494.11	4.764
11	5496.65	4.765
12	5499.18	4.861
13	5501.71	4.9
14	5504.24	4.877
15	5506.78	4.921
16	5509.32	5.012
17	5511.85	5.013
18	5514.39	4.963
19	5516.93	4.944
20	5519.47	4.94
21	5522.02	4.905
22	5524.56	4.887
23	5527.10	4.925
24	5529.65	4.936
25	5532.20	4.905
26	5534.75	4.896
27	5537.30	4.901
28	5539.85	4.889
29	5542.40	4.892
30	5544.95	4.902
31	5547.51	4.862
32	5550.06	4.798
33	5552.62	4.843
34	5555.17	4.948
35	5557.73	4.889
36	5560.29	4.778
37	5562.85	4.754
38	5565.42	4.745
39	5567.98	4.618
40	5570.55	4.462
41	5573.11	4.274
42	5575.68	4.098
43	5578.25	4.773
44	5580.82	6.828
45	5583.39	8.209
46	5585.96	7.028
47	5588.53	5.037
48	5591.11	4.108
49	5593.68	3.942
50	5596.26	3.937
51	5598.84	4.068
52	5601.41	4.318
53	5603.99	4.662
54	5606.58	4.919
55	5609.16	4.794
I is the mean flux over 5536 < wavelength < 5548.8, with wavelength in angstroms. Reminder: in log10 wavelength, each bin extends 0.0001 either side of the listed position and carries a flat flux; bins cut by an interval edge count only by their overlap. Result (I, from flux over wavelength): 4.89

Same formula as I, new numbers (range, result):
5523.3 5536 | 4.91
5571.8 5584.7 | 5.64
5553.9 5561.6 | 4.87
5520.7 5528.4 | 4.9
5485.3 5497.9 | 4.92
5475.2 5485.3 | 5.22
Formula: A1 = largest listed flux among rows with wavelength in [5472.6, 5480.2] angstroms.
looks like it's 5.292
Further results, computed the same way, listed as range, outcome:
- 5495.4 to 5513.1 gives 5.013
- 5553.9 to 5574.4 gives 4.948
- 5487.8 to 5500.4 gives 5.049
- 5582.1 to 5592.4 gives 8.209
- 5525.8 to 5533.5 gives 4.936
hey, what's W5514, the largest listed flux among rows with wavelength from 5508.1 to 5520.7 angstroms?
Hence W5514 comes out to 5.013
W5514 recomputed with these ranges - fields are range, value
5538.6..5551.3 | 4.902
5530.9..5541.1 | 4.905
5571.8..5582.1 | 6.828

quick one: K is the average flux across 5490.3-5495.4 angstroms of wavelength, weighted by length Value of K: 4.83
